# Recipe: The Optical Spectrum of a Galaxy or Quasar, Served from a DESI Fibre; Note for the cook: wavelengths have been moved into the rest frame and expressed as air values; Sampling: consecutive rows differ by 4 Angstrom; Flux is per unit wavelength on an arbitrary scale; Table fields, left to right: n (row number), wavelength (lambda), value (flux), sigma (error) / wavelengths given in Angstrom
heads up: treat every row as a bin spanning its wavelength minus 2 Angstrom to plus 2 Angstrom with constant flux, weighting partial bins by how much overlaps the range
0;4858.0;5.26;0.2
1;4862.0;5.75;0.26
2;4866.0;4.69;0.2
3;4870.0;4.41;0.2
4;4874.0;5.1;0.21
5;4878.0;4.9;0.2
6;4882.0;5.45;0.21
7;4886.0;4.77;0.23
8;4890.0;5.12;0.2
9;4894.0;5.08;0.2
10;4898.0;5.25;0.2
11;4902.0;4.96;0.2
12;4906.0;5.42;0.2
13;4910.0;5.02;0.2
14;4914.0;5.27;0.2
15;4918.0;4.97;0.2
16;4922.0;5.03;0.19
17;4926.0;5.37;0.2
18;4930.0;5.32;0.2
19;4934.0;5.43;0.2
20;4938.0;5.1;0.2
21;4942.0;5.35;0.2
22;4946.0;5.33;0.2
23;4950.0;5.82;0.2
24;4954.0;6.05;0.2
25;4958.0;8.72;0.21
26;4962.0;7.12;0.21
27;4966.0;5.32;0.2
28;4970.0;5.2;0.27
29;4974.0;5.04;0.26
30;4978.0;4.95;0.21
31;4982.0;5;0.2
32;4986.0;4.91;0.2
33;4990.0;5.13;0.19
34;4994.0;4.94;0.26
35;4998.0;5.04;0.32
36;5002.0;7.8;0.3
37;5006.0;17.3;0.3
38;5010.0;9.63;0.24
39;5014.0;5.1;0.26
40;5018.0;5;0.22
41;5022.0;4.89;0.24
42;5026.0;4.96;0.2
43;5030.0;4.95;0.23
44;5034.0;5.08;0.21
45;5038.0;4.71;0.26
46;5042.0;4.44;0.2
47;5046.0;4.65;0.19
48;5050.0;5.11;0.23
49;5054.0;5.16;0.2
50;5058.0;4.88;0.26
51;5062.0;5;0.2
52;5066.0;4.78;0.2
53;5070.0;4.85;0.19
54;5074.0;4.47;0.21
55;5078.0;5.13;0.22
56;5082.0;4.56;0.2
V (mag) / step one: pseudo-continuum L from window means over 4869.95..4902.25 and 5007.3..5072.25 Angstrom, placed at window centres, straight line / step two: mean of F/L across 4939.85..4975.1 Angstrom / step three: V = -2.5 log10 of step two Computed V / -0.163 mag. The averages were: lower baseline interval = 5.04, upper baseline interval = 5.33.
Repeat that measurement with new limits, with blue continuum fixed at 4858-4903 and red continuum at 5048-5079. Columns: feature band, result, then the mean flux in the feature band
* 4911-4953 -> -0.06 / 5.31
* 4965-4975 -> -0.04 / 5.19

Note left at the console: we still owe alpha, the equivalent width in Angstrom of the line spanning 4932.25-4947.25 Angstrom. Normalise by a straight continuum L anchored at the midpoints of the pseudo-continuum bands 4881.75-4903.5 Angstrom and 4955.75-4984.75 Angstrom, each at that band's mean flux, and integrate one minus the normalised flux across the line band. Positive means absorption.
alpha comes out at 0.7 Angstrom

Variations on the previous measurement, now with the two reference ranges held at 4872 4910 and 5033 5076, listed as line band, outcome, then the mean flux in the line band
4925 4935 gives -0.6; 5.37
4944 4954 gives -1.3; 5.67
